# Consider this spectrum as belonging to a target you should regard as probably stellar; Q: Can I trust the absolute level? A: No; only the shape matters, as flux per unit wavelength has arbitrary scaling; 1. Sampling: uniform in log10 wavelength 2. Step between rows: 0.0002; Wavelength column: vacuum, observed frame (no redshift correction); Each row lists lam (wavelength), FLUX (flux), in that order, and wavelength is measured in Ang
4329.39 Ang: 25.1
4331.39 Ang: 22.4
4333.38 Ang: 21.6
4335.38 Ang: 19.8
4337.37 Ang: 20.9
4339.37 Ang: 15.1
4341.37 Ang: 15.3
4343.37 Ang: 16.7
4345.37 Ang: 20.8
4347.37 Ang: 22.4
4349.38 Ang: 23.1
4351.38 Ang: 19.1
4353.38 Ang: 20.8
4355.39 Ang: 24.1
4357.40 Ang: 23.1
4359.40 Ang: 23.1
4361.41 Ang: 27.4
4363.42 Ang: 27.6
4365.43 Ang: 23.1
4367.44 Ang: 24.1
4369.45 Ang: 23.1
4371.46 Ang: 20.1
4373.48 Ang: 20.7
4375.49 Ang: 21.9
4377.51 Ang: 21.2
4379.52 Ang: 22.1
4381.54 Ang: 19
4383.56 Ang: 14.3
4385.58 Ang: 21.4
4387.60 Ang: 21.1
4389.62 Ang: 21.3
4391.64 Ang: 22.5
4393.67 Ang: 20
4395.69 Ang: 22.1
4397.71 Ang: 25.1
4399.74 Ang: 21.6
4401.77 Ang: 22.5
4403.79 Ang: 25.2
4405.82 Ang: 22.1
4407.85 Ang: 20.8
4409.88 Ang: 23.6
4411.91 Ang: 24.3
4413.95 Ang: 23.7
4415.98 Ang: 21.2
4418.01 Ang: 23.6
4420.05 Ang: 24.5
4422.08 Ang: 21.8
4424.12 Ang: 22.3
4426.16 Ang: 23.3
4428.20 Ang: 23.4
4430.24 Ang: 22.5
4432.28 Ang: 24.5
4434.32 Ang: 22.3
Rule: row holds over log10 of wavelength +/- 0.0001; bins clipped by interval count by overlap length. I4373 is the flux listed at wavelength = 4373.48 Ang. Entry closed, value 20.7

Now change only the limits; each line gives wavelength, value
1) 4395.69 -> 22.1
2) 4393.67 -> 20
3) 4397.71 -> 25.1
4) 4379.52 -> 22.1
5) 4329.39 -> 25.1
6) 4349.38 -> 23.1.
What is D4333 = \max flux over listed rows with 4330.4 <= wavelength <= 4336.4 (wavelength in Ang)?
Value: 22.4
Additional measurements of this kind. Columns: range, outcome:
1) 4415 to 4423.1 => 24.5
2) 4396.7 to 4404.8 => 25.2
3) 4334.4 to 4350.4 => 23.1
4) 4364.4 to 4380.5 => 24.1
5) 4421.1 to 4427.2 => 23.3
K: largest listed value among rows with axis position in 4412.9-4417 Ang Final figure 23.7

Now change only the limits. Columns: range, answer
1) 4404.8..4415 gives 24.3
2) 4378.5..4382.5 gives 22.1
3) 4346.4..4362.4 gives 27.4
